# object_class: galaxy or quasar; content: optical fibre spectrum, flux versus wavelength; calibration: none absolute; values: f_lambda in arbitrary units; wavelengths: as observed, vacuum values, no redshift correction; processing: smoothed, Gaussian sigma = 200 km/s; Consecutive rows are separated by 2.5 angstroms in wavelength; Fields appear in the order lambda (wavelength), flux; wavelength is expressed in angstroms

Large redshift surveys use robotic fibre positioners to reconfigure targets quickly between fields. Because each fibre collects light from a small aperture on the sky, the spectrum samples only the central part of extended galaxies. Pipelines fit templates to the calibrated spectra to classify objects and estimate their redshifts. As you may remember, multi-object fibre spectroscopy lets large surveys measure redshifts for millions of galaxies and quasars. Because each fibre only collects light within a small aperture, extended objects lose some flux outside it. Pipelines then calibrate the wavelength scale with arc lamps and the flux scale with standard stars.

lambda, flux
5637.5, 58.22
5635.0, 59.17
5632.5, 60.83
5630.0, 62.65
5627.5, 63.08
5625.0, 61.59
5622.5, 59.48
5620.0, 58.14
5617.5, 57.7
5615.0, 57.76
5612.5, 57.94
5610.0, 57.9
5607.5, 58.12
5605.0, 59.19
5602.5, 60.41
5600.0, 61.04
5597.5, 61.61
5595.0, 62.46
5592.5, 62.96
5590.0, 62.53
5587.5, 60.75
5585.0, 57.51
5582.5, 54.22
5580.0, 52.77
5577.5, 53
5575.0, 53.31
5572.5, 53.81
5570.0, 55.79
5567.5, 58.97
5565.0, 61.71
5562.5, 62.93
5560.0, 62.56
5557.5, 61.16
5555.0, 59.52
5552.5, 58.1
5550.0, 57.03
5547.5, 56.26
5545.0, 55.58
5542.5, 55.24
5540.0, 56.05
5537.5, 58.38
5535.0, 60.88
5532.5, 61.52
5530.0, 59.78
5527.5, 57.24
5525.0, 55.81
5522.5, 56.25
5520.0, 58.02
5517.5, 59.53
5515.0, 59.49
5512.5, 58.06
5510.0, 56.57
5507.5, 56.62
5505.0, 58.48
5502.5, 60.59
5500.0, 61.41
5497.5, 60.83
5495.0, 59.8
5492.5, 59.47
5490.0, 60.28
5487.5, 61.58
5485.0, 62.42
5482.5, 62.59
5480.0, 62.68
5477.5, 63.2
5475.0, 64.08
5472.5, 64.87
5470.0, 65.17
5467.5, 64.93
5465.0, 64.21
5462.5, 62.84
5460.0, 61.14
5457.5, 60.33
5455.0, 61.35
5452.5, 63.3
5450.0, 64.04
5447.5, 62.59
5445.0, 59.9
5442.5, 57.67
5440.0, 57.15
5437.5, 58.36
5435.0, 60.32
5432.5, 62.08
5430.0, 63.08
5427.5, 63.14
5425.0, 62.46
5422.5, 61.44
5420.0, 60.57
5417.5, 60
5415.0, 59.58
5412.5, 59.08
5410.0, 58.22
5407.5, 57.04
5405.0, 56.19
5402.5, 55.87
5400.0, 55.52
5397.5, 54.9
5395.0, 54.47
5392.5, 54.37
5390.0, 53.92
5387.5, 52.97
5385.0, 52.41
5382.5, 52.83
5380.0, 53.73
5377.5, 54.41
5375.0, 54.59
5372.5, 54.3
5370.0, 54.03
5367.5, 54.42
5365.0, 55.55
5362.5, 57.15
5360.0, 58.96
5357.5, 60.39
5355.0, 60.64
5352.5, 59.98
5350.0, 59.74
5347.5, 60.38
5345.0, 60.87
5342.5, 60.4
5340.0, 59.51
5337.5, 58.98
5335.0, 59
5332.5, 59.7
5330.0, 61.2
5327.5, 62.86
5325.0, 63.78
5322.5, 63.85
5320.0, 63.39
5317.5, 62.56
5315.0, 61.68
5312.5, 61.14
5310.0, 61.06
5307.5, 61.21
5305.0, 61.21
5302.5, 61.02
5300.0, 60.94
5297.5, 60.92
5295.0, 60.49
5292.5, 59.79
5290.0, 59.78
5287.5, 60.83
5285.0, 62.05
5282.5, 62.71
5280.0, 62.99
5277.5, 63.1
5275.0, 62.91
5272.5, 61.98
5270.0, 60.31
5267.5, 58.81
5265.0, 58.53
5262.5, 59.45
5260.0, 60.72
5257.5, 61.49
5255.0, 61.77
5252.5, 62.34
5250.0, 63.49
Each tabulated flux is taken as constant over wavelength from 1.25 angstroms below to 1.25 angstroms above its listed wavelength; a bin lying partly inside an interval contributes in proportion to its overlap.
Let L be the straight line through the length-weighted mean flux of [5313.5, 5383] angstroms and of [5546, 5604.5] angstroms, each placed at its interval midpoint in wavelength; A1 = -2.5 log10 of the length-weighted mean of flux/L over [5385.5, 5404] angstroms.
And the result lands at 0.08 mag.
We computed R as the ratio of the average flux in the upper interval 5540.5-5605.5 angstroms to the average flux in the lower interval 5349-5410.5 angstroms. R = 1.05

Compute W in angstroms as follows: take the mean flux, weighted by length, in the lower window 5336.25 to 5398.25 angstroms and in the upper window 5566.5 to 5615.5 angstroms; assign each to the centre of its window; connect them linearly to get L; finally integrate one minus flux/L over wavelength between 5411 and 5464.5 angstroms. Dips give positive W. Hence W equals -3.7 angstroms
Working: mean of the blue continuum 56.6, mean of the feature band 61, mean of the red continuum 58.1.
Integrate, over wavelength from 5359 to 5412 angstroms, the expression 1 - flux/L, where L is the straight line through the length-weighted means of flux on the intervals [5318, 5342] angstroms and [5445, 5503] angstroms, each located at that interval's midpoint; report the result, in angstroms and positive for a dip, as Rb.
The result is 5.7 angstroms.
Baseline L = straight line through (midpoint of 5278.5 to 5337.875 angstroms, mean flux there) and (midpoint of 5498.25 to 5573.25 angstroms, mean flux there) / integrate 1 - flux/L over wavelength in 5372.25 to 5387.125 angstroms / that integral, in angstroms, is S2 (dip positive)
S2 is 1.7 angstroms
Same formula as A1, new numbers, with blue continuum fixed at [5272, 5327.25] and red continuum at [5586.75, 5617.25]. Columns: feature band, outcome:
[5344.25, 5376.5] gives 0.069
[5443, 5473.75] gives -0.032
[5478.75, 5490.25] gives -0.022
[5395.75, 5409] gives 0.099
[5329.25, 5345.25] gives 0.031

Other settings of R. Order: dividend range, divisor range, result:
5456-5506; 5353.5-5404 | 1.12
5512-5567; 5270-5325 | 0.95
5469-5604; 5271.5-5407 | 1.01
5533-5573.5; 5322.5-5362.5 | 0.97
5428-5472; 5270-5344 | 1.01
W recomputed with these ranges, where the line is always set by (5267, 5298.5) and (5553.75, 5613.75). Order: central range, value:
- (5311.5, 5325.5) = -0.4 angstroms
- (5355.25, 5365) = 0.3 angstroms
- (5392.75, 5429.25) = 1.1 angstroms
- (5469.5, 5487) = -1.1 angstroms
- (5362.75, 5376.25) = 1.3 angstroms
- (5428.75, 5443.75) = 0.1 angstroms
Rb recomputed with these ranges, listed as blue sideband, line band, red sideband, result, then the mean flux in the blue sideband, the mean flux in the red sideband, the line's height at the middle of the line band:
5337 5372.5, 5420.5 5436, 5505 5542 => -1.0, 58.5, 58.1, 58.3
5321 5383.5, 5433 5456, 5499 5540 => -0.8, 58.5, 58.6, 58.5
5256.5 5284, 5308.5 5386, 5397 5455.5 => 2.1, 61.2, 59.8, 60.5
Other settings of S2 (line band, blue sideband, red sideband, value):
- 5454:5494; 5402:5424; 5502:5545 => -2.9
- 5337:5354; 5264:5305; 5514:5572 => 0.1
